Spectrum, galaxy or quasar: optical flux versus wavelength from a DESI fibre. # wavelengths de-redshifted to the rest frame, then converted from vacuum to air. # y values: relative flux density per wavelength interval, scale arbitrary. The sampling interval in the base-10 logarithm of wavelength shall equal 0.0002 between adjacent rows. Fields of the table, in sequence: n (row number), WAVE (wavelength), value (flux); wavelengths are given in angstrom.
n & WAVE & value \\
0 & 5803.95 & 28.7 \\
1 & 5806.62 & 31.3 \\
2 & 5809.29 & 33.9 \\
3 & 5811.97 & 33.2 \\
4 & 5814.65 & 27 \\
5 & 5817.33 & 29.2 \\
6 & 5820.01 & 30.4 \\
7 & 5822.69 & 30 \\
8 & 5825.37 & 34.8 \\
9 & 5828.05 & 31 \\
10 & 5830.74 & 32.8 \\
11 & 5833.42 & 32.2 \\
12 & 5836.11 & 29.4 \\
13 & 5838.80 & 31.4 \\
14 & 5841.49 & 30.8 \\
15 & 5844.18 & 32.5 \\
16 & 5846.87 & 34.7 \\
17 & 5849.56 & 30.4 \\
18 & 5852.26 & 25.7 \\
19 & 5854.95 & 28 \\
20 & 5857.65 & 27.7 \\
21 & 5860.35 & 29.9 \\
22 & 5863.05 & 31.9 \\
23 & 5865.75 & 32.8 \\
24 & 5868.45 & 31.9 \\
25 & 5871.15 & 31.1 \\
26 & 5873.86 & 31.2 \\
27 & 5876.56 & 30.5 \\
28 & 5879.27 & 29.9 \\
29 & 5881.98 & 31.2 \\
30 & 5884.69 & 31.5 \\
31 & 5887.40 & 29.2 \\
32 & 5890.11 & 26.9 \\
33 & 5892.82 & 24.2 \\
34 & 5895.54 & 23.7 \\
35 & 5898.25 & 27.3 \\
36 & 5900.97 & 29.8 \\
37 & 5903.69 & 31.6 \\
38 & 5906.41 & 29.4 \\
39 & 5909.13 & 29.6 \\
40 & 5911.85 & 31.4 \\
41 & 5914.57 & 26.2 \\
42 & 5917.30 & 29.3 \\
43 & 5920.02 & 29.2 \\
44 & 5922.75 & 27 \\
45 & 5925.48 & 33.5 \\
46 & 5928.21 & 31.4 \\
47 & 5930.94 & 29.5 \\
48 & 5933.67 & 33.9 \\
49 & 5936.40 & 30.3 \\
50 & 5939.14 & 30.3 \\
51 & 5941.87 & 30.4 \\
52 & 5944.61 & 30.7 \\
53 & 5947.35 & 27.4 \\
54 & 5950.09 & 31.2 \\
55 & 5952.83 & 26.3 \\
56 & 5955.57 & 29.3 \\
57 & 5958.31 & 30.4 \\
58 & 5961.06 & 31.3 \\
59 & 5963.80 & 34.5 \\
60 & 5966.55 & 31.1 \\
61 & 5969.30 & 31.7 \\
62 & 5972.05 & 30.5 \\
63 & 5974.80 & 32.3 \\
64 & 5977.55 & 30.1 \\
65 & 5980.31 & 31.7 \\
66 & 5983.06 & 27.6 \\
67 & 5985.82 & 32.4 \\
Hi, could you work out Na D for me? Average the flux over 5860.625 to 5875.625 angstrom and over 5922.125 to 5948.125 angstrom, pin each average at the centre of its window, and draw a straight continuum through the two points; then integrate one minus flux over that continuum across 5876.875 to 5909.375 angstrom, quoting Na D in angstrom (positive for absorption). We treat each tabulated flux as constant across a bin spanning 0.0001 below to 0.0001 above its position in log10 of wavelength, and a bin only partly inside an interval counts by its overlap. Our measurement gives 2.6 angstrom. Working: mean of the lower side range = 31.6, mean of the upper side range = 30.6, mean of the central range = 28.7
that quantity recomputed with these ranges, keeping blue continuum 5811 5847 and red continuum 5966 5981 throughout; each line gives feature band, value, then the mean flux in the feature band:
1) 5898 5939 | 1.6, 30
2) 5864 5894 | 1.1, 30.1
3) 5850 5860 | 1.1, 27.7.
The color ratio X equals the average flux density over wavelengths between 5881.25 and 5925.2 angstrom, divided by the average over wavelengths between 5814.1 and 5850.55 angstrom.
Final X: 0.92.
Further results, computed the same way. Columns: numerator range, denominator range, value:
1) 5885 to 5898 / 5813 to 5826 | 0.88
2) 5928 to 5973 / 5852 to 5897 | 1.04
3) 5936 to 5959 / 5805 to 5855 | 0.95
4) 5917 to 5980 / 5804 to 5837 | 0.98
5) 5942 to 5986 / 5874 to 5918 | 1.05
